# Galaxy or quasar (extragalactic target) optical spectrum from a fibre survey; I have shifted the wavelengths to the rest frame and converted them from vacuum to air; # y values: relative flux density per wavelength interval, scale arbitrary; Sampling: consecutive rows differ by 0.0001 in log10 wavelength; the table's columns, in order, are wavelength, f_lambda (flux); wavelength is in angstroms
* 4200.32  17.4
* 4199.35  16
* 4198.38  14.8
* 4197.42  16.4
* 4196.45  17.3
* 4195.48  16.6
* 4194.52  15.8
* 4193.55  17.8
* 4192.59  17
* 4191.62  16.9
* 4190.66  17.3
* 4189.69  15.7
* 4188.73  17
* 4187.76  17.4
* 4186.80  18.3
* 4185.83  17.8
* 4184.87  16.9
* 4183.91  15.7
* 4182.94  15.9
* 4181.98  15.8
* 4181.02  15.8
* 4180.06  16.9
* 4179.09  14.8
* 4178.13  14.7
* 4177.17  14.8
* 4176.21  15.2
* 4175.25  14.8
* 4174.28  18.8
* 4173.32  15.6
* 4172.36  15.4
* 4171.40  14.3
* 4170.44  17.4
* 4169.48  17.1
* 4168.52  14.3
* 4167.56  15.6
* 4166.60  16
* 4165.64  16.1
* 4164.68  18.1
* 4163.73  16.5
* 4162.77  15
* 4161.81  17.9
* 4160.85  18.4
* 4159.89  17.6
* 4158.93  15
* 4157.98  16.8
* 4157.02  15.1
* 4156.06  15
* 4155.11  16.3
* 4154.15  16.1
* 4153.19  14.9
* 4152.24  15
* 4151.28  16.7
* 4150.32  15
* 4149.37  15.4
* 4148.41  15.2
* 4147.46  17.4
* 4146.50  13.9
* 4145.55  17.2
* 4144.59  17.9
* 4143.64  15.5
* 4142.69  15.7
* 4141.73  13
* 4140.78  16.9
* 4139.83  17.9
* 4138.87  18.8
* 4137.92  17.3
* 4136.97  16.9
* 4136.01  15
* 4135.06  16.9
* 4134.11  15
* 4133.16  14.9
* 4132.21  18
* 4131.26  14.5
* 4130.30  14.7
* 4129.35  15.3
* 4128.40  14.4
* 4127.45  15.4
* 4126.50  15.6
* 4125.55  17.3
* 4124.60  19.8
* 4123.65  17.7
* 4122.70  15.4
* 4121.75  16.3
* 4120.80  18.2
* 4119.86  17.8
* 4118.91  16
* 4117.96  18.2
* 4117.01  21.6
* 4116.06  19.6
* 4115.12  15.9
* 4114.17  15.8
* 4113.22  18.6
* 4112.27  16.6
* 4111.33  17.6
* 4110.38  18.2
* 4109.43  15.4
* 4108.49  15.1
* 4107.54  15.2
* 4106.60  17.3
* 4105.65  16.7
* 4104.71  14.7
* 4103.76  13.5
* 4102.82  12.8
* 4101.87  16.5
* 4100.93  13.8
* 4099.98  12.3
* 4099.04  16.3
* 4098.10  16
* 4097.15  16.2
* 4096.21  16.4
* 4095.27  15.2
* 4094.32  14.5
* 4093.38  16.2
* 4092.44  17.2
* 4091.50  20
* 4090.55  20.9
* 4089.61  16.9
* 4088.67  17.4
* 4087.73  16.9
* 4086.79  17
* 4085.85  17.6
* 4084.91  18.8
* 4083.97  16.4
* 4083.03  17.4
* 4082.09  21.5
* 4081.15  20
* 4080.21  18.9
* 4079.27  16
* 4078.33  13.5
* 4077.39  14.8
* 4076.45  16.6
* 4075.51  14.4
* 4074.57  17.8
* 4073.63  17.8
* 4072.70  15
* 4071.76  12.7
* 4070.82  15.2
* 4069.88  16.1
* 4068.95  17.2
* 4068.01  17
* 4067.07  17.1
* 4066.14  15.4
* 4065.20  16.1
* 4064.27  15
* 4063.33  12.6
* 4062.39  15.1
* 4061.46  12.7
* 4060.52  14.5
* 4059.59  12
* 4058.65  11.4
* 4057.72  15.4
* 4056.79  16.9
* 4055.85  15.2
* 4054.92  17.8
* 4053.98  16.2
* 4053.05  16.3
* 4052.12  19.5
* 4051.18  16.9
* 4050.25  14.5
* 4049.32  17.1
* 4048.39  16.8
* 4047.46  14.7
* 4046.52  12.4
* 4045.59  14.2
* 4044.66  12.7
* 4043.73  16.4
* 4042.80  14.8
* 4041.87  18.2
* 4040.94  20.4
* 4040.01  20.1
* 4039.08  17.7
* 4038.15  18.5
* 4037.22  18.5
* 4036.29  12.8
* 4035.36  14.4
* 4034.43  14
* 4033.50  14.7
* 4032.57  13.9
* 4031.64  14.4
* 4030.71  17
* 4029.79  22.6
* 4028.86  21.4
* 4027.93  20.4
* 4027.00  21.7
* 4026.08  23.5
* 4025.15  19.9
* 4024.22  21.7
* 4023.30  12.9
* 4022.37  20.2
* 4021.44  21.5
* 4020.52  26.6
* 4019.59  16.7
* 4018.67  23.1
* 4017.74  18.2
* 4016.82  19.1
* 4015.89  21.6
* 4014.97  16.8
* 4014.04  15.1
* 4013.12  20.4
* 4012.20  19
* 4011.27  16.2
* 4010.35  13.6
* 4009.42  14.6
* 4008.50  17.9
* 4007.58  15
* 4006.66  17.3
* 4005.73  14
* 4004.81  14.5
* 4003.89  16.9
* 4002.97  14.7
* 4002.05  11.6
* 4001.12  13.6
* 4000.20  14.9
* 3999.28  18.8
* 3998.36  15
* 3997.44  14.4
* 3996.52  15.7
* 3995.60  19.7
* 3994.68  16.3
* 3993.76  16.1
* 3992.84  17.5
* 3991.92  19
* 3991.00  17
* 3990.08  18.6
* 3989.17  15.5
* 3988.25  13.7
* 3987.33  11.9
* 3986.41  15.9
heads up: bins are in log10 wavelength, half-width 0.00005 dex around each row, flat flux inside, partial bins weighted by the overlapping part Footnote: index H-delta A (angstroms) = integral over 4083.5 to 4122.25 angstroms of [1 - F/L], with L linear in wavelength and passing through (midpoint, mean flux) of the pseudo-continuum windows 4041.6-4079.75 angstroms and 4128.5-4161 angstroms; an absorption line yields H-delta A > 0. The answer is -2.41 angstroms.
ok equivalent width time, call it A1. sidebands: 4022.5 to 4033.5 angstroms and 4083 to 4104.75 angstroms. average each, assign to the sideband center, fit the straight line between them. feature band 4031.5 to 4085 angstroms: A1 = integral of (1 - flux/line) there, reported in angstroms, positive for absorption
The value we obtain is 5.25 angstroms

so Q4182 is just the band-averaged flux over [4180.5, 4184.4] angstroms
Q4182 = 15.8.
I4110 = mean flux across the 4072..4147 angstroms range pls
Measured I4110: 16.5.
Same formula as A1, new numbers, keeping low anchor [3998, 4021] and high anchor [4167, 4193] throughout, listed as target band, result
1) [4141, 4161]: 0.6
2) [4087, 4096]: -0.3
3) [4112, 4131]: -0.6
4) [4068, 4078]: 0.6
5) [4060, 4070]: 0.9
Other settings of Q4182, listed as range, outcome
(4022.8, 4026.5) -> 19.4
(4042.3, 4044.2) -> 15.7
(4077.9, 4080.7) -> 16.2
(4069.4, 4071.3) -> 15.7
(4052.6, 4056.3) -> 16.4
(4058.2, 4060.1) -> 11.8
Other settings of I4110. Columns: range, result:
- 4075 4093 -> 17.5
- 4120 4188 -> 16.2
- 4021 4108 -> 16.5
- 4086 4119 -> 16.5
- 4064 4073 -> 15.7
